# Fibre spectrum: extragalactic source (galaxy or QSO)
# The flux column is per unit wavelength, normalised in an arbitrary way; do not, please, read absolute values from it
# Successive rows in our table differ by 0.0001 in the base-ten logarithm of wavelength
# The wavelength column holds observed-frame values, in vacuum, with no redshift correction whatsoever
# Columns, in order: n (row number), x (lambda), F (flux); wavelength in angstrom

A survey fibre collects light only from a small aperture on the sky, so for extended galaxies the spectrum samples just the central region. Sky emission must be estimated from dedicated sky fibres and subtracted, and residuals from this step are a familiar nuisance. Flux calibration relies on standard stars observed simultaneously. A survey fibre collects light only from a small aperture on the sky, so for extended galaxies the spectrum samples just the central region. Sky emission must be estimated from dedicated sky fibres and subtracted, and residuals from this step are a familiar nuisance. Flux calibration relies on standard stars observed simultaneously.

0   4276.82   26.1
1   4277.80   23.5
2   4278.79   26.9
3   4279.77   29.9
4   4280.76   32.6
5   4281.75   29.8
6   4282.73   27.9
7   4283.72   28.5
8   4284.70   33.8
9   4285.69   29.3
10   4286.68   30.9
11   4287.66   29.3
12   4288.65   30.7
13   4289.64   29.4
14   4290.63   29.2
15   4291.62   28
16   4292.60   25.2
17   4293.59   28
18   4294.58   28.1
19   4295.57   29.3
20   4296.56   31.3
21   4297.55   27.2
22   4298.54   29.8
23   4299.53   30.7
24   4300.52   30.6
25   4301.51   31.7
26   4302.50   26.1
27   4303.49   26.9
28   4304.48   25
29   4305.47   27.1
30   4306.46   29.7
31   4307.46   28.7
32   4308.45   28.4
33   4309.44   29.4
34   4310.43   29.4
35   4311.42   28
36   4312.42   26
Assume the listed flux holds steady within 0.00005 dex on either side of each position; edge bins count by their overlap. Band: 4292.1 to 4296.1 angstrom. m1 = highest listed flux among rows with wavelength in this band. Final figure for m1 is 29.3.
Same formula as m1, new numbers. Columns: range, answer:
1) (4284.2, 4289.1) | 33.8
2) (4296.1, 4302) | 31.7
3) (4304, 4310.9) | 29.7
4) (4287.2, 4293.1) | 30.7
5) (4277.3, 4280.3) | 29.9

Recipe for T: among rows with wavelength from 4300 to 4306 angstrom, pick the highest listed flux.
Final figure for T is 31.7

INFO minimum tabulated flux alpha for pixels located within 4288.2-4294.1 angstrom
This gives 25.2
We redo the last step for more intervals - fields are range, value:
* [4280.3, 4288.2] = 27.9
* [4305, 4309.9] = 27.1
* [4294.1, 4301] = 27.2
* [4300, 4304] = 26.1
